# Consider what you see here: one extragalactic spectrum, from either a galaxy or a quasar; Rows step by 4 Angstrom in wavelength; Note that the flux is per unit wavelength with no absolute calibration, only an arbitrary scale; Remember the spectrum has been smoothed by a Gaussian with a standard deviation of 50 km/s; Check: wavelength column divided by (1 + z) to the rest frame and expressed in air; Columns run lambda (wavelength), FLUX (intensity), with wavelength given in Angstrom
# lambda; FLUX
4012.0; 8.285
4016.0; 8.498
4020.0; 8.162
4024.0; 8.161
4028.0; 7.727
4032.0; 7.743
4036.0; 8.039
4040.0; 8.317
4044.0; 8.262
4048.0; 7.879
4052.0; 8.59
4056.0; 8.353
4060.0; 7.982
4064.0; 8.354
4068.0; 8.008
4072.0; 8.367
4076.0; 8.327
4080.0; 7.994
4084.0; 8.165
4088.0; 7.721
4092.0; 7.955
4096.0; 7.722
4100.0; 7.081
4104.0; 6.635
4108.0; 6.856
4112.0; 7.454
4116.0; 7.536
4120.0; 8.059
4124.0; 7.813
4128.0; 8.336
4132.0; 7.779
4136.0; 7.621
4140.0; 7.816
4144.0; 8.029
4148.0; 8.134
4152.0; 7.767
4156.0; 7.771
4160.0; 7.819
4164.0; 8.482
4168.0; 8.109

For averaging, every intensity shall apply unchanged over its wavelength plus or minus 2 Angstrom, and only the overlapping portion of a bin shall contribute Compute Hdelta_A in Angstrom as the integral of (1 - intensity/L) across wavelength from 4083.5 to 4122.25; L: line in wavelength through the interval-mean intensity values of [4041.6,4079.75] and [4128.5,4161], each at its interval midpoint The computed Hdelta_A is 2.6 Angstrom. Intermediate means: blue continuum 8.23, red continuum 7.87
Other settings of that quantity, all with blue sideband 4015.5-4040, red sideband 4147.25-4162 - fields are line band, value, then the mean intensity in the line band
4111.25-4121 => 0.3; 7.67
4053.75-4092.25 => -0.7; 8.13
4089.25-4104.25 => 0.9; 7.45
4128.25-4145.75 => 0.0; 7.86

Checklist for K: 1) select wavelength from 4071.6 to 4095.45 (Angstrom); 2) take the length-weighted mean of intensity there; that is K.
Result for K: 8.05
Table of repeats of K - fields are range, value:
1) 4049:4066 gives 8.29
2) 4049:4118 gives 7.83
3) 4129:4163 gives 7.88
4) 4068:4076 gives 8.27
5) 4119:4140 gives 7.9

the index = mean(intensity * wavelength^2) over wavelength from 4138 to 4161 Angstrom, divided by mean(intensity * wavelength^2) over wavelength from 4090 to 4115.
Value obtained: 1.1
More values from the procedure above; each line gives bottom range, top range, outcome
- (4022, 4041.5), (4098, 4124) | 0.95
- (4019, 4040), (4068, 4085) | 1.05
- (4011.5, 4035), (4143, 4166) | 1.06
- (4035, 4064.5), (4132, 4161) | 1.00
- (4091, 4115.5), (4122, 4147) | 1.10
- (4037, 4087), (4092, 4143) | 0.95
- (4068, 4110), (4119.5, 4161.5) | 1.05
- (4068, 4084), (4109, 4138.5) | 0.97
